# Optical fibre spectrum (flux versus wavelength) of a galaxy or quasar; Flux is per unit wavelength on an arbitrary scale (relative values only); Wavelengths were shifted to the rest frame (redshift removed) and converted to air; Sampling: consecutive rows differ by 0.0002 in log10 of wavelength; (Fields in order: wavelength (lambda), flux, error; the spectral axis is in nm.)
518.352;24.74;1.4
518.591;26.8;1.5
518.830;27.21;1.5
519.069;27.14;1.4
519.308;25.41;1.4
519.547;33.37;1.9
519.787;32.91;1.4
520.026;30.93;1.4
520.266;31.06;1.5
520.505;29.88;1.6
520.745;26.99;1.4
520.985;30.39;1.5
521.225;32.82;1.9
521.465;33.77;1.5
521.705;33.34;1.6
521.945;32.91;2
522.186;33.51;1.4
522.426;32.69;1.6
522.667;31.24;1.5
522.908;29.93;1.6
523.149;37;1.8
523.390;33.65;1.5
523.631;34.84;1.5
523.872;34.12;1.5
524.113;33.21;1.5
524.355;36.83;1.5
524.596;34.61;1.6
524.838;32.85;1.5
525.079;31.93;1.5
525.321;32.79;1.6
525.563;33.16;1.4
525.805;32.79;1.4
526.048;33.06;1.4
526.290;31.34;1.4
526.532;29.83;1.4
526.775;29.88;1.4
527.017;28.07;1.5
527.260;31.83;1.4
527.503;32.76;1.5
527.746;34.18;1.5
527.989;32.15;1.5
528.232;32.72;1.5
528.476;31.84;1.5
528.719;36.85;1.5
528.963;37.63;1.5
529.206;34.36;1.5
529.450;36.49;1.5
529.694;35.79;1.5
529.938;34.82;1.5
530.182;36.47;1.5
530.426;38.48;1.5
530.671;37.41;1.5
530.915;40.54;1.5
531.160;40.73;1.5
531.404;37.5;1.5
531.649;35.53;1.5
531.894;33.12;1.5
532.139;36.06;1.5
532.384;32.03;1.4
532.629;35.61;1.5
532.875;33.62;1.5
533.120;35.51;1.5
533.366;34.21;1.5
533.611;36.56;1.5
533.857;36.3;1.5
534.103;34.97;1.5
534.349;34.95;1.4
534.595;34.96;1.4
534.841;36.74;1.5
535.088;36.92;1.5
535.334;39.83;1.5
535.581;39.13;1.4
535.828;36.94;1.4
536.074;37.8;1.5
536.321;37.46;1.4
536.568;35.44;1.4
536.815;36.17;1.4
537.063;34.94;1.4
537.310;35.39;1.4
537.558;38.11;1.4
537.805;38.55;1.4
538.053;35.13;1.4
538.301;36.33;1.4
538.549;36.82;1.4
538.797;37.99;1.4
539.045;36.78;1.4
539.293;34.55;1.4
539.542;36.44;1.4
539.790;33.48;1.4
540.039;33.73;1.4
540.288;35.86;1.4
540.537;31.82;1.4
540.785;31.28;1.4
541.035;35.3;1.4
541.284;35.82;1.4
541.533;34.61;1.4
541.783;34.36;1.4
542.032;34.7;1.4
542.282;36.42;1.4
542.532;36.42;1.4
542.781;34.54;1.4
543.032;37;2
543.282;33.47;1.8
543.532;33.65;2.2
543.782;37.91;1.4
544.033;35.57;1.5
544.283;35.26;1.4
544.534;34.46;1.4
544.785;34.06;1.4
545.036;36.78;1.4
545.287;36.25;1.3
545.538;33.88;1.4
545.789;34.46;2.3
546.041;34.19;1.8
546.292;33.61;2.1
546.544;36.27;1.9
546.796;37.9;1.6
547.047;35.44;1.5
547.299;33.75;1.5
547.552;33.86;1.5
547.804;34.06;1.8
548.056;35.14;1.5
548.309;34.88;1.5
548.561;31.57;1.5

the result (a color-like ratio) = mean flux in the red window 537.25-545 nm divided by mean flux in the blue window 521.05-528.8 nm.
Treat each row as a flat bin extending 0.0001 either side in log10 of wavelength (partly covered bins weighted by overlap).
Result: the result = 1.08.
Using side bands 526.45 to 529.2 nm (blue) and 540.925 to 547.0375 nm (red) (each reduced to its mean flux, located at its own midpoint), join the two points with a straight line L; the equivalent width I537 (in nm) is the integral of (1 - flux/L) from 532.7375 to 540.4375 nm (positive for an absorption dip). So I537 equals -0.47 nm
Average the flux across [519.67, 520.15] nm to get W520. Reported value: 31.9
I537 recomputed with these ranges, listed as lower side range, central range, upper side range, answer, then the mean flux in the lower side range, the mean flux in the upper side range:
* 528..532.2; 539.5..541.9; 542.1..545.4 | 0.098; 36.1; 35.5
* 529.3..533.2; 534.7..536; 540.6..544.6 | -0.076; 36.2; 35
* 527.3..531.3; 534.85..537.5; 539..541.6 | -0.158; 35.8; 34.4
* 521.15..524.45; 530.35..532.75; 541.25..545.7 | -0.167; 33.5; 35.3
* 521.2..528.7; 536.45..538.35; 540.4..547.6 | -0.114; 32.8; 34.9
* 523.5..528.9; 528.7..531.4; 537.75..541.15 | -0.299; 32.9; 35.2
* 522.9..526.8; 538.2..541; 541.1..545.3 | -0.006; 33.2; 35.3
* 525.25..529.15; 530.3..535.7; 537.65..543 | -0.416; 32.6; 35.3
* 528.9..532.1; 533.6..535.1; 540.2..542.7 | 0.011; 36.8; 34.7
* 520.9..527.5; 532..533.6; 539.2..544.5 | -0.042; 32.7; 34.9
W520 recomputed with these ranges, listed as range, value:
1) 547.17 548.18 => 34.2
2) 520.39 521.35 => 30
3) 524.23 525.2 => 34.1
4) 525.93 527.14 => 30.4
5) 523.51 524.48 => 34.8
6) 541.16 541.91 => 34.9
